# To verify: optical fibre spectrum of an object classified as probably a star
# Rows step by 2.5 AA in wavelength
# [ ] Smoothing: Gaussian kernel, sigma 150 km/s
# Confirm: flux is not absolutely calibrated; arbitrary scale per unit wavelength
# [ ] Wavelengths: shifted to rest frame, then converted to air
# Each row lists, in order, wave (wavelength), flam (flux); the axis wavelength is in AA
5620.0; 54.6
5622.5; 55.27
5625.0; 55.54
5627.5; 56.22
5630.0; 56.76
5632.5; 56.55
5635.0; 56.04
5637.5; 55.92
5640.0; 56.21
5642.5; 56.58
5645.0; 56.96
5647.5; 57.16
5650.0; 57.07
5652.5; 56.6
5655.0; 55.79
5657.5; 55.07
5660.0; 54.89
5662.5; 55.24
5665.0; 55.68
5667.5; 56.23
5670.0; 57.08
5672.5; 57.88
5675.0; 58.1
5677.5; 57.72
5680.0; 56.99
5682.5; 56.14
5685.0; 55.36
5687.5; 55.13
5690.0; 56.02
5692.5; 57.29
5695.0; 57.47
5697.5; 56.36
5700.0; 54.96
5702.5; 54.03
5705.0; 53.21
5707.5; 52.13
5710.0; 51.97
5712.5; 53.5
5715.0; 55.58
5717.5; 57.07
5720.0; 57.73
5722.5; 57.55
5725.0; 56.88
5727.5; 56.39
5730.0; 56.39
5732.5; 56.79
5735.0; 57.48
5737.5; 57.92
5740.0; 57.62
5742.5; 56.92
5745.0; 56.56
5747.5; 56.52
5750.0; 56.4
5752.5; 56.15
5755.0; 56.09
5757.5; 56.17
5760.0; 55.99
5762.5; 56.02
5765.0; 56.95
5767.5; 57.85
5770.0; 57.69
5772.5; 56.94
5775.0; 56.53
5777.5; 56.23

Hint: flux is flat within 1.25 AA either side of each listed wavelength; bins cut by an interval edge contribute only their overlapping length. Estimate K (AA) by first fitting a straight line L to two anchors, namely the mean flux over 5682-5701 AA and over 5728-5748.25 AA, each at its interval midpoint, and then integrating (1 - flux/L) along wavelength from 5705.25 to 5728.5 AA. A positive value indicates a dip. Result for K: 0.5 AA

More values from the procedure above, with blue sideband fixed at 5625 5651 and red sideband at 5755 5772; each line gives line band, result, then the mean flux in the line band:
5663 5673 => 0.0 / 56.5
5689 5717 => 0.9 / 54.8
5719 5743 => -0.2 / 57.2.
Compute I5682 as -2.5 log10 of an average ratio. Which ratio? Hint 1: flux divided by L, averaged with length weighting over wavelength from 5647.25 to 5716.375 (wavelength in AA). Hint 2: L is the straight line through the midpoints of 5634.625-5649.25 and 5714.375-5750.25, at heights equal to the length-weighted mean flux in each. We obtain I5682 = 0.019 mag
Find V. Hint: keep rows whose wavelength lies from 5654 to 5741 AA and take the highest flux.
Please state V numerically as 58.1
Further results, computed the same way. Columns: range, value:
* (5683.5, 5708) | 57.47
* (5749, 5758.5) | 56.4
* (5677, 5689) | 57.72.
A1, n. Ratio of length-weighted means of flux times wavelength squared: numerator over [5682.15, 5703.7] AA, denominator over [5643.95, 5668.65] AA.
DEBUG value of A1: 1.0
